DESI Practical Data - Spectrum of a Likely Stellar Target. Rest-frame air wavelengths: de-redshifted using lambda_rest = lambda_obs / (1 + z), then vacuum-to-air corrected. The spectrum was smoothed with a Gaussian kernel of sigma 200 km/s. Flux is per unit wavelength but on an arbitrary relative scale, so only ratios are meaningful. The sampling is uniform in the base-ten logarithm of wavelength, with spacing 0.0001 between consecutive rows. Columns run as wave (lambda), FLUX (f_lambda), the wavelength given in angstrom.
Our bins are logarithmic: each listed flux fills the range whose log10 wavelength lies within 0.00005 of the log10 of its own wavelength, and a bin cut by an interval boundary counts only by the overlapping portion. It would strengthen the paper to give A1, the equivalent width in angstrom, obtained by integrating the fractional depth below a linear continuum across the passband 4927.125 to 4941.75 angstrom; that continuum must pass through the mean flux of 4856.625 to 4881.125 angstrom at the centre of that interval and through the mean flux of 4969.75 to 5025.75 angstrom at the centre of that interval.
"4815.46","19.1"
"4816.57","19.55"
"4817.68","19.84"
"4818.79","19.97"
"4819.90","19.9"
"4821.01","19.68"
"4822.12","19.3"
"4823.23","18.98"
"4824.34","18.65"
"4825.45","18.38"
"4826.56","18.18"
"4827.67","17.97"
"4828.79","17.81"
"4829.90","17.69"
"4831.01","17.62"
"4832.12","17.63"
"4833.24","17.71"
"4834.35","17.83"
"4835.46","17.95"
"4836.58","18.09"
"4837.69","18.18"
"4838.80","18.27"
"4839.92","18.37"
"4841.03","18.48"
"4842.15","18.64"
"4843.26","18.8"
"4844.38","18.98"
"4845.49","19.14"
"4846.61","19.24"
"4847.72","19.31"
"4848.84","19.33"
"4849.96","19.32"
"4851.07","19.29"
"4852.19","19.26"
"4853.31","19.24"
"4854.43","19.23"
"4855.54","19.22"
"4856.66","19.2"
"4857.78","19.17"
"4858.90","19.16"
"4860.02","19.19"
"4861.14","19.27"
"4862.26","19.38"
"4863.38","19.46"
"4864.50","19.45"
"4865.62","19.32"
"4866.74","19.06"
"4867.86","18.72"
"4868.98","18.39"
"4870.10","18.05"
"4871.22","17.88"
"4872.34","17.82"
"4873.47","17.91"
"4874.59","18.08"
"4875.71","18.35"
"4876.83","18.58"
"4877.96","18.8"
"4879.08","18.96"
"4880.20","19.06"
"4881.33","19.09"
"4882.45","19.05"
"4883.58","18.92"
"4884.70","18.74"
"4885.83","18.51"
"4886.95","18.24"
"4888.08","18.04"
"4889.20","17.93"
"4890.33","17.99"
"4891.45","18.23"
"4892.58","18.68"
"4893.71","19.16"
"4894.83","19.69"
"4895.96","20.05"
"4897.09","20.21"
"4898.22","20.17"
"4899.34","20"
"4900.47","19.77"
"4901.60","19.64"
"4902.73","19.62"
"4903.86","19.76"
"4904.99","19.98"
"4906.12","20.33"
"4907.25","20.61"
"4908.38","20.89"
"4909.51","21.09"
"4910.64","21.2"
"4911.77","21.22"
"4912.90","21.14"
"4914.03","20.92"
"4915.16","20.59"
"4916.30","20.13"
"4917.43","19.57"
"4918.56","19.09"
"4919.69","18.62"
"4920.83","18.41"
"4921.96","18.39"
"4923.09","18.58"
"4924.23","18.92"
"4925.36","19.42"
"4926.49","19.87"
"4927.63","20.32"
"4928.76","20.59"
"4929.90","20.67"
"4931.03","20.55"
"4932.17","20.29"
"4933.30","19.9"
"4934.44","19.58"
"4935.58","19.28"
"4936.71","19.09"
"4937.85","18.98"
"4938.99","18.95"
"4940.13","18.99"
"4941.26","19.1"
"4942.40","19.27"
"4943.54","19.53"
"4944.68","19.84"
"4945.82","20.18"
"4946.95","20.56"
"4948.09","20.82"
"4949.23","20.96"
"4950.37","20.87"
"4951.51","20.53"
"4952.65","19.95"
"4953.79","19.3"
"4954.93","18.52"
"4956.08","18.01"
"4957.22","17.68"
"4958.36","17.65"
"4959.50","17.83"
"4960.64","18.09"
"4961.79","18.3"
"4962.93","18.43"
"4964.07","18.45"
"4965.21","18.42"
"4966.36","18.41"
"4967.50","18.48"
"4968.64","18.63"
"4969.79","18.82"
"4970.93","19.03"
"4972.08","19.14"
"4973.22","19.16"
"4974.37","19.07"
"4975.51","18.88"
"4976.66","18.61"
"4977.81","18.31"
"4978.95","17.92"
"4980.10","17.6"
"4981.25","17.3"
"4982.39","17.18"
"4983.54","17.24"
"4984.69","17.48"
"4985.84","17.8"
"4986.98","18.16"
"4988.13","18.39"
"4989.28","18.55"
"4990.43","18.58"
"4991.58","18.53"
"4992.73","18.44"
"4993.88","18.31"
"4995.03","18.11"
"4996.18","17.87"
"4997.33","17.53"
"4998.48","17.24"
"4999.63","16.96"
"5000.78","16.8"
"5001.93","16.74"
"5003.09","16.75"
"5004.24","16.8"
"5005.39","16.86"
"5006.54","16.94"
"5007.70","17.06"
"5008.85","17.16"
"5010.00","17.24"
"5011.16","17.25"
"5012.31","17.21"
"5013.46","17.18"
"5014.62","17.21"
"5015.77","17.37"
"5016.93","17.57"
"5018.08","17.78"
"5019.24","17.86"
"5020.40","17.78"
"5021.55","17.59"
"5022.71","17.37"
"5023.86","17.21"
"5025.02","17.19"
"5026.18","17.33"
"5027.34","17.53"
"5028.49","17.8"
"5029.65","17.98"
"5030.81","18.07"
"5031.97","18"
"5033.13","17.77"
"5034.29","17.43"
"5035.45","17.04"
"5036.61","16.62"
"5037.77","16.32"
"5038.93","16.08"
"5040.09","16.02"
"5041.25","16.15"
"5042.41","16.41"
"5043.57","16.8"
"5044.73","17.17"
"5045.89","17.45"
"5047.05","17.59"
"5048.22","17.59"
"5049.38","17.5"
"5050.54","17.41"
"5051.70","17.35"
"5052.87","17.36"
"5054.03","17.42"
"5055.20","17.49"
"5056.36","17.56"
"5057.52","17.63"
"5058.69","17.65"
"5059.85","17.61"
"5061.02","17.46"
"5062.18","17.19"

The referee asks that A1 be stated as -1.2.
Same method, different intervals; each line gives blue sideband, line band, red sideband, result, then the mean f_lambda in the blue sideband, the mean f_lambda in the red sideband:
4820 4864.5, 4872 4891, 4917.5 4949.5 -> 0.6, 18.8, 19.6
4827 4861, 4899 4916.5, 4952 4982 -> -1.8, 18.6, 18.5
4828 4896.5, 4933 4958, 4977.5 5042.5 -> -2.1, 18.7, 17.4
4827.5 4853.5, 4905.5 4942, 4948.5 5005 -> -2.9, 18.5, 18.3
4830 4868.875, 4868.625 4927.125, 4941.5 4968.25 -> -1.0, 18.8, 19.1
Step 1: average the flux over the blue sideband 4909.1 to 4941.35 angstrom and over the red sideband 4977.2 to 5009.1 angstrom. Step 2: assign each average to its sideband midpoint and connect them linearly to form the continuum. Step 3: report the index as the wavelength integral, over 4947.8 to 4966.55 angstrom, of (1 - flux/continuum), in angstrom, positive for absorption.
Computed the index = -0.2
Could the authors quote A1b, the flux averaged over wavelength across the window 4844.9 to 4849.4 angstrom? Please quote 19.3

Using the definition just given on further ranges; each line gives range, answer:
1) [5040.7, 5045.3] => 16.6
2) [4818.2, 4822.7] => 19.7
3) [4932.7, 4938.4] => 19.4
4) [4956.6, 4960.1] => 17.8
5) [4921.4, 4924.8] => 18.6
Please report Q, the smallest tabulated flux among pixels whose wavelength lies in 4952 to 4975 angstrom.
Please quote 17.65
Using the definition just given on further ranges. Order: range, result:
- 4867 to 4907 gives 17.82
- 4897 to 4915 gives 19.62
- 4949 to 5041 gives 16.02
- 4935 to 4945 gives 18.95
